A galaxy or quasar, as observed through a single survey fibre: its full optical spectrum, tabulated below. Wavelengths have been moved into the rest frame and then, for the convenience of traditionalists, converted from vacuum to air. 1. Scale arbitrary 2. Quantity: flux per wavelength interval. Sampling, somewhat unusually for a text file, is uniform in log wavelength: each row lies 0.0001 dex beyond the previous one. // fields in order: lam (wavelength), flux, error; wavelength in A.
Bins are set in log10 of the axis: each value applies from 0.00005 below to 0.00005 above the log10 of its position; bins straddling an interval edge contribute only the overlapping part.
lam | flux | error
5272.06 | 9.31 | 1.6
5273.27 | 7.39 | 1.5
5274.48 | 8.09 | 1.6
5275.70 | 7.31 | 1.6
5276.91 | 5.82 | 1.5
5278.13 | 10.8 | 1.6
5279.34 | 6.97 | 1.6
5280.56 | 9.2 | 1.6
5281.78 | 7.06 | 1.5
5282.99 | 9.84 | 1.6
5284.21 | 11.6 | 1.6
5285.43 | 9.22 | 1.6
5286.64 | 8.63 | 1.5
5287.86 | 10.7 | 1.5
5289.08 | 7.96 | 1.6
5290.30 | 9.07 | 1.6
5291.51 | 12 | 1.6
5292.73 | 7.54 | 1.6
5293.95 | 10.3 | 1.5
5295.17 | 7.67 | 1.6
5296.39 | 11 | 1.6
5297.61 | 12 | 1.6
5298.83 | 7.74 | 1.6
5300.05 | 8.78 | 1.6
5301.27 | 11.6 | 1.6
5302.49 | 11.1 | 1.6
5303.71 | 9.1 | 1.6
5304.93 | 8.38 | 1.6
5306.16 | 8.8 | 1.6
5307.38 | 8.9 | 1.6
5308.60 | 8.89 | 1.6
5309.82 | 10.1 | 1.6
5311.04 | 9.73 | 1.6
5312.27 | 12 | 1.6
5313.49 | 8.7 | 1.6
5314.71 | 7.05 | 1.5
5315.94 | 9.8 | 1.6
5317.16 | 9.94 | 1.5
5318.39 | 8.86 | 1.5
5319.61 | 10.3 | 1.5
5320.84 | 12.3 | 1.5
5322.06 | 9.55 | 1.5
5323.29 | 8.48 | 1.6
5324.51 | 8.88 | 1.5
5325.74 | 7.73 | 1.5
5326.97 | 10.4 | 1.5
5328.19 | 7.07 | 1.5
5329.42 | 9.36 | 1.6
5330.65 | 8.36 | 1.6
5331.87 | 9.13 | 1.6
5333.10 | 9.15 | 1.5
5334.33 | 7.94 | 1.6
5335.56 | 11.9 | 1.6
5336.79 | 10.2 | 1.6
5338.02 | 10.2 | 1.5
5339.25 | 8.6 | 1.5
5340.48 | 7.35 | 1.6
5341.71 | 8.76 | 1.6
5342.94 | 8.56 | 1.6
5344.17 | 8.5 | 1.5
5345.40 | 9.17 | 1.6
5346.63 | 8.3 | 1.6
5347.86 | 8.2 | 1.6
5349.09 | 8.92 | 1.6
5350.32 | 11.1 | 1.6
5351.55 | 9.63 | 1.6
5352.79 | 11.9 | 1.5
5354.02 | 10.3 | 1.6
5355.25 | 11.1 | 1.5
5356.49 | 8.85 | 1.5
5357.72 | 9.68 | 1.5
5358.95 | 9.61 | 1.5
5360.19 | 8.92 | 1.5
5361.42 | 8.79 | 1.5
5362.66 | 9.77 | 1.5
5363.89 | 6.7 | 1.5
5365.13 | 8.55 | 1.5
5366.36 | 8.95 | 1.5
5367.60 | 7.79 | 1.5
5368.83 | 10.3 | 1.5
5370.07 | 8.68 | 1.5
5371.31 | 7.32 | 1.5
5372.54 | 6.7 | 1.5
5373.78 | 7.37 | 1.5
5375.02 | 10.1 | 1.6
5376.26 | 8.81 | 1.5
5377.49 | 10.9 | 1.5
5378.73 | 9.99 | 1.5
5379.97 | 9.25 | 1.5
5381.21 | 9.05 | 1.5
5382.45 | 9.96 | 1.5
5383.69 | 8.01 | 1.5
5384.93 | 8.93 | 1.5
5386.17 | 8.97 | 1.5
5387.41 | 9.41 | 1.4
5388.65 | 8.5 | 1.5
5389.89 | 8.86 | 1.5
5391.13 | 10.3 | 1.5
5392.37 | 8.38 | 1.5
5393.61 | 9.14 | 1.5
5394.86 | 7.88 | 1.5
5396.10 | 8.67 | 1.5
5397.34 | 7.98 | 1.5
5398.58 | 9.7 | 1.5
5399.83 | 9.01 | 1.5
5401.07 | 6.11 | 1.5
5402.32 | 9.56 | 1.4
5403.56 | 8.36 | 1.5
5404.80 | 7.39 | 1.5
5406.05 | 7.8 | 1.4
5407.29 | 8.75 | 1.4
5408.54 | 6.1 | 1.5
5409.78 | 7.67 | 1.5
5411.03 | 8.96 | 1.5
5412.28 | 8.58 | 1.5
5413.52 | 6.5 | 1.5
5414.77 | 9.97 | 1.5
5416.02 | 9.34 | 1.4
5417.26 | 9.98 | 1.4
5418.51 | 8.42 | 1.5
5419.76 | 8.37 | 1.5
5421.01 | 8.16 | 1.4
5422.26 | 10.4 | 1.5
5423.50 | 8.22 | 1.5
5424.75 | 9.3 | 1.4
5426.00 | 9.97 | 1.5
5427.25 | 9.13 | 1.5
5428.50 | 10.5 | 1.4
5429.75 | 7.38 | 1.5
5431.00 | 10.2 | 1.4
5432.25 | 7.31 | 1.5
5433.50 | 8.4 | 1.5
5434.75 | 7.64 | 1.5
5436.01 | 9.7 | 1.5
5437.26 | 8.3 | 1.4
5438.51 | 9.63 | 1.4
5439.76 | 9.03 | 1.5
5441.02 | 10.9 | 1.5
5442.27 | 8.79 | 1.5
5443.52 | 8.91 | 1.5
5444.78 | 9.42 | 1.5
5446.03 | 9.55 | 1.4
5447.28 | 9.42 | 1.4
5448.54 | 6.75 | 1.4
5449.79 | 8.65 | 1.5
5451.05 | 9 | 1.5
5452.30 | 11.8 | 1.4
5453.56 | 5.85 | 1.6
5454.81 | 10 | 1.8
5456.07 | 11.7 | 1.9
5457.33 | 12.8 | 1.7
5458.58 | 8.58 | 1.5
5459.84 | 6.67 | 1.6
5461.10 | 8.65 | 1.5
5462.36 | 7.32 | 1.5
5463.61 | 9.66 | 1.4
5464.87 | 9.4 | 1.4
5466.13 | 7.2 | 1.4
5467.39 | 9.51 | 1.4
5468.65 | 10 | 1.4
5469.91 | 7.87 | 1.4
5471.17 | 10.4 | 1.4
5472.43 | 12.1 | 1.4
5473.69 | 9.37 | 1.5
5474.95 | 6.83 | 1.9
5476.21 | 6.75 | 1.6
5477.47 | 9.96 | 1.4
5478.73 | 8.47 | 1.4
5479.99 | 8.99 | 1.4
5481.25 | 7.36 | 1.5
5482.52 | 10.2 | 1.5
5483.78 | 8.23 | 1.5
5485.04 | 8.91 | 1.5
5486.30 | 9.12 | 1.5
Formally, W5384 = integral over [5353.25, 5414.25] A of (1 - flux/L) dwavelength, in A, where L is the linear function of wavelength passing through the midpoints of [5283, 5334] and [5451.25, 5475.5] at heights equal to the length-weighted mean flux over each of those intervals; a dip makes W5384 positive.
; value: 4.1 A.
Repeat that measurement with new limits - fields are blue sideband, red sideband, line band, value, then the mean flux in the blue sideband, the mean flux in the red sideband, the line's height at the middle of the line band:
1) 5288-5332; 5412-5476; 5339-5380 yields 1.0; 9.42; 9.04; 9.28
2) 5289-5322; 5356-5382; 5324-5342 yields 0.6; 9.64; 8.87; 9.31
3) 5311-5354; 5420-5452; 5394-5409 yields 1.6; 9.32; 9.01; 9.11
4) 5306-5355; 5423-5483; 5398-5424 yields 2.0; 9.34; 9.03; 9.14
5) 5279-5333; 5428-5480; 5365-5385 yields 0.7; 9.37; 9.03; 9.21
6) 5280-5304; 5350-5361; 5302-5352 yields 3.1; 9.61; 10.1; 9.87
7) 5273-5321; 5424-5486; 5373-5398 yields 0.4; 9.29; 9.03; 9.14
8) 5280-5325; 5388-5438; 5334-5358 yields -0.8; 9.54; 8.63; 9.18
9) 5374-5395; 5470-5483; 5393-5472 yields 2.1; 9.2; 8.98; 9.08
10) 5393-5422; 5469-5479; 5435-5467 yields -1.1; 8.39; 9.02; 8.8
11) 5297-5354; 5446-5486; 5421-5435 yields 0.2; 9.39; 8.99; 9.1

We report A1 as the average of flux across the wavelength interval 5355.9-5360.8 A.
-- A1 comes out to 9.27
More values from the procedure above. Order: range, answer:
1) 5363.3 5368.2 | 8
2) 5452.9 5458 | 10.1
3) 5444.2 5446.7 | 9.52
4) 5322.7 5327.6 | 8.88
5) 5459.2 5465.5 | 8.34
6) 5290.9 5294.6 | 9.93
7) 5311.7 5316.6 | 9.38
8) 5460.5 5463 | 8.01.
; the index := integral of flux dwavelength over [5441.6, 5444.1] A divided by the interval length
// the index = 8.91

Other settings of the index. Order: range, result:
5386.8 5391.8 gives 9.27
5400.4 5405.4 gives 7.88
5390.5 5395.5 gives 8.92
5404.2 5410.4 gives 7.54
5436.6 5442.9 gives 9.34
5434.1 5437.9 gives 8.54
